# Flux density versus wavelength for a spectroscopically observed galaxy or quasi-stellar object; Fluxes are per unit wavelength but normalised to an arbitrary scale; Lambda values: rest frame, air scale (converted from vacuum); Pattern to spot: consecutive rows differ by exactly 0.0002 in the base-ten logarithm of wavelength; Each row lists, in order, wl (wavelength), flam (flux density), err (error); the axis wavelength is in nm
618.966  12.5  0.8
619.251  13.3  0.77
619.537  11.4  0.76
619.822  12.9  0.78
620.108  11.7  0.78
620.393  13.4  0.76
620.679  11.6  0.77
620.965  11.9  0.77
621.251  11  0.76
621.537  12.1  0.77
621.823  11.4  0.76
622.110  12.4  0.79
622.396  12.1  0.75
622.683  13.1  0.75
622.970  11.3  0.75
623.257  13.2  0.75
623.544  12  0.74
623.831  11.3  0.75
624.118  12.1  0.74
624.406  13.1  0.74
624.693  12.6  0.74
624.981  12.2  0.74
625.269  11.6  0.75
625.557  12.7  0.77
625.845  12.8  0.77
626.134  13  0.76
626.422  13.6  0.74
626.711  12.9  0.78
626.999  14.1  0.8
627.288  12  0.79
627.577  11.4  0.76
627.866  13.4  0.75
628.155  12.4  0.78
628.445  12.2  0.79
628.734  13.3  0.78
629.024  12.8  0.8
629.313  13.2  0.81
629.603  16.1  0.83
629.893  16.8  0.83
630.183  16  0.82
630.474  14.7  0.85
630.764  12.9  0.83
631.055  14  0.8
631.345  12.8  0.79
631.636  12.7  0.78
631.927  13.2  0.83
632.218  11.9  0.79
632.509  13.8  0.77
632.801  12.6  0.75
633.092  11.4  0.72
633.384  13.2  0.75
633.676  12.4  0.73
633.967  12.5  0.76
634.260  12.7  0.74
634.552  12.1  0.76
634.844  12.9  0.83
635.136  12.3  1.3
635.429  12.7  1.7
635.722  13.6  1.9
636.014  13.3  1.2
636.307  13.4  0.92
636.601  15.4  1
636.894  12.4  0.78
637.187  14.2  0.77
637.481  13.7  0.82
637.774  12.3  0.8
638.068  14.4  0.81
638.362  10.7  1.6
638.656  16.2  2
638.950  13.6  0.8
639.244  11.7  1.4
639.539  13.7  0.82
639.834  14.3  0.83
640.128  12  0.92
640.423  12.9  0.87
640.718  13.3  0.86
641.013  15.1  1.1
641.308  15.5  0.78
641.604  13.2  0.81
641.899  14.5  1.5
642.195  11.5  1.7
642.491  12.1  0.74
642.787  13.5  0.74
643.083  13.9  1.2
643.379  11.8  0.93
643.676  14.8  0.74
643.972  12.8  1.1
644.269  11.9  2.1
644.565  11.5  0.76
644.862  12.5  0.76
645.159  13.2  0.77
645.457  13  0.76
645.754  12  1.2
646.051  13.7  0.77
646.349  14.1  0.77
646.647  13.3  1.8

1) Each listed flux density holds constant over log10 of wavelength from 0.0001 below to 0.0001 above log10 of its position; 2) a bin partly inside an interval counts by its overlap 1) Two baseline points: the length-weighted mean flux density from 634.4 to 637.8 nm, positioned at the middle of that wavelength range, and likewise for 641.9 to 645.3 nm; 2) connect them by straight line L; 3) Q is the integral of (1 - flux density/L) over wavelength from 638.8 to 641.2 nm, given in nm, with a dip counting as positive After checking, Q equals -0.07 nm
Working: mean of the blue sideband 13.2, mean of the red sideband 12.8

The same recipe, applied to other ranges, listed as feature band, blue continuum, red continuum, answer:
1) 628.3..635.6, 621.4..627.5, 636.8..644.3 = -0.22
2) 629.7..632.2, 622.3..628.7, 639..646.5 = -0.26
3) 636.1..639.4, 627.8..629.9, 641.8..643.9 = -0.04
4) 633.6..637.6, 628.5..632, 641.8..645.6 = 0.12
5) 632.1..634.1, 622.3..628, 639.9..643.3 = 0.06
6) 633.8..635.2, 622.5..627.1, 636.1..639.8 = 0.08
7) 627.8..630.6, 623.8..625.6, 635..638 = -0.31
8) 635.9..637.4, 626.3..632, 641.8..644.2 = -0.05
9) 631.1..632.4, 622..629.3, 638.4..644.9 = 0.00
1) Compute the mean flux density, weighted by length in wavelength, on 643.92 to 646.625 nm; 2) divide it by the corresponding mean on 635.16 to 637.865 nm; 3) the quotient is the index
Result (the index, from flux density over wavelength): 0.95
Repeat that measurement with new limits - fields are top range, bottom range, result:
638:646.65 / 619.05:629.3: 1.06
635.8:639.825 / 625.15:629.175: 1.06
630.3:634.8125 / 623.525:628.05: 1.02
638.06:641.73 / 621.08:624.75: 1.12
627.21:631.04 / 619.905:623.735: 1.13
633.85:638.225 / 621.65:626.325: 1.07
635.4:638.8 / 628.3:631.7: 0.97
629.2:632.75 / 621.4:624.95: 1.14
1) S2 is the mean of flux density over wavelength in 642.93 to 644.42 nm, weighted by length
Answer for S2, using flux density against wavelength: 13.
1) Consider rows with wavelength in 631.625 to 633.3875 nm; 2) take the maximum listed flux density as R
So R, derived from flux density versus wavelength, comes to 13.8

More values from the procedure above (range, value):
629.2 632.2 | 16.8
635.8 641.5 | 16.2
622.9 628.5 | 14.1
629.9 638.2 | 16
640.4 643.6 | 15.5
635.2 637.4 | 15.4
